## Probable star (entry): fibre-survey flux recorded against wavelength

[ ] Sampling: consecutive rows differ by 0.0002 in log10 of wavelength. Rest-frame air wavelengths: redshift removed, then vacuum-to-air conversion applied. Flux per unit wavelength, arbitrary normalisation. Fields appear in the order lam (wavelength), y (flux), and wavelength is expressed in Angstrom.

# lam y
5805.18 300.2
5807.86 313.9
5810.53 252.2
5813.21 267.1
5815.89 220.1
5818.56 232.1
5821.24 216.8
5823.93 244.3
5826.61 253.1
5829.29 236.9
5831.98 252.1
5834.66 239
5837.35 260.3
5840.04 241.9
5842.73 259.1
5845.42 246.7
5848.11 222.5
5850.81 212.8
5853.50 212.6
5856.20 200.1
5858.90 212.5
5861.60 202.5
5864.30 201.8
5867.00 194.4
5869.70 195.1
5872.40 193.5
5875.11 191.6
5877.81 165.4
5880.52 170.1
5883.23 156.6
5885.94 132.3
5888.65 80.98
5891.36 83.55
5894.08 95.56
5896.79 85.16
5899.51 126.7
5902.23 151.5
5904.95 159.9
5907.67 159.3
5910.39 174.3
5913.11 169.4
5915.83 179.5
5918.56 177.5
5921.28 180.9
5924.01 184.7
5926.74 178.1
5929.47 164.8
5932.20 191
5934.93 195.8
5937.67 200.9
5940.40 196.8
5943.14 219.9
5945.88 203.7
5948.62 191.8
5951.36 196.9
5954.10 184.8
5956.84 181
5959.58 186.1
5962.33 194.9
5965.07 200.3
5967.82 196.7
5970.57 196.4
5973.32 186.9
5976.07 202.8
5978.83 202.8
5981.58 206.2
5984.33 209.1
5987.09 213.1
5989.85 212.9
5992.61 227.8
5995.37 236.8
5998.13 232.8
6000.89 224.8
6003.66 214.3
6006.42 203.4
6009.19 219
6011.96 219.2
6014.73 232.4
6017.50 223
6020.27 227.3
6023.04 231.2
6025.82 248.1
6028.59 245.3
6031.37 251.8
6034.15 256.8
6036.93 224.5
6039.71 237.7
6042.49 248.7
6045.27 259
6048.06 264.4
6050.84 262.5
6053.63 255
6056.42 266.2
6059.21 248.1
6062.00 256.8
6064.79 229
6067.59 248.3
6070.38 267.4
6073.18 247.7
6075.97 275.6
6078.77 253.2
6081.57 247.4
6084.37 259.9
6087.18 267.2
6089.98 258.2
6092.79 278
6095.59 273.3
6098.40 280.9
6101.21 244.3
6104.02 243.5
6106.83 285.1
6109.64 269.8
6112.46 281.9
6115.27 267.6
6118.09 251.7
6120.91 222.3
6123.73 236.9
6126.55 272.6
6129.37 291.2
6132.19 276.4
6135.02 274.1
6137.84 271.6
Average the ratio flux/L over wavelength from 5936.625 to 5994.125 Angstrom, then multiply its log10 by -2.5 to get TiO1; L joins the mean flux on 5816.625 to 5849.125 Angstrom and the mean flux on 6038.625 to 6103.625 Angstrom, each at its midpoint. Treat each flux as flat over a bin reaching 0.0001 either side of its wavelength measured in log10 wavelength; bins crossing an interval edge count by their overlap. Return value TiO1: 0.24 mag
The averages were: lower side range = 242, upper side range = 258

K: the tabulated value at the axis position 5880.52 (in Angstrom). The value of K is 170.1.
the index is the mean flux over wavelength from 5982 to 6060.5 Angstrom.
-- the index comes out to 235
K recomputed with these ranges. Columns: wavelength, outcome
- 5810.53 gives 252.2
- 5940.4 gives 196.8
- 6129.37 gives 291.2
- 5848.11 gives 222.5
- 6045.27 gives 259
